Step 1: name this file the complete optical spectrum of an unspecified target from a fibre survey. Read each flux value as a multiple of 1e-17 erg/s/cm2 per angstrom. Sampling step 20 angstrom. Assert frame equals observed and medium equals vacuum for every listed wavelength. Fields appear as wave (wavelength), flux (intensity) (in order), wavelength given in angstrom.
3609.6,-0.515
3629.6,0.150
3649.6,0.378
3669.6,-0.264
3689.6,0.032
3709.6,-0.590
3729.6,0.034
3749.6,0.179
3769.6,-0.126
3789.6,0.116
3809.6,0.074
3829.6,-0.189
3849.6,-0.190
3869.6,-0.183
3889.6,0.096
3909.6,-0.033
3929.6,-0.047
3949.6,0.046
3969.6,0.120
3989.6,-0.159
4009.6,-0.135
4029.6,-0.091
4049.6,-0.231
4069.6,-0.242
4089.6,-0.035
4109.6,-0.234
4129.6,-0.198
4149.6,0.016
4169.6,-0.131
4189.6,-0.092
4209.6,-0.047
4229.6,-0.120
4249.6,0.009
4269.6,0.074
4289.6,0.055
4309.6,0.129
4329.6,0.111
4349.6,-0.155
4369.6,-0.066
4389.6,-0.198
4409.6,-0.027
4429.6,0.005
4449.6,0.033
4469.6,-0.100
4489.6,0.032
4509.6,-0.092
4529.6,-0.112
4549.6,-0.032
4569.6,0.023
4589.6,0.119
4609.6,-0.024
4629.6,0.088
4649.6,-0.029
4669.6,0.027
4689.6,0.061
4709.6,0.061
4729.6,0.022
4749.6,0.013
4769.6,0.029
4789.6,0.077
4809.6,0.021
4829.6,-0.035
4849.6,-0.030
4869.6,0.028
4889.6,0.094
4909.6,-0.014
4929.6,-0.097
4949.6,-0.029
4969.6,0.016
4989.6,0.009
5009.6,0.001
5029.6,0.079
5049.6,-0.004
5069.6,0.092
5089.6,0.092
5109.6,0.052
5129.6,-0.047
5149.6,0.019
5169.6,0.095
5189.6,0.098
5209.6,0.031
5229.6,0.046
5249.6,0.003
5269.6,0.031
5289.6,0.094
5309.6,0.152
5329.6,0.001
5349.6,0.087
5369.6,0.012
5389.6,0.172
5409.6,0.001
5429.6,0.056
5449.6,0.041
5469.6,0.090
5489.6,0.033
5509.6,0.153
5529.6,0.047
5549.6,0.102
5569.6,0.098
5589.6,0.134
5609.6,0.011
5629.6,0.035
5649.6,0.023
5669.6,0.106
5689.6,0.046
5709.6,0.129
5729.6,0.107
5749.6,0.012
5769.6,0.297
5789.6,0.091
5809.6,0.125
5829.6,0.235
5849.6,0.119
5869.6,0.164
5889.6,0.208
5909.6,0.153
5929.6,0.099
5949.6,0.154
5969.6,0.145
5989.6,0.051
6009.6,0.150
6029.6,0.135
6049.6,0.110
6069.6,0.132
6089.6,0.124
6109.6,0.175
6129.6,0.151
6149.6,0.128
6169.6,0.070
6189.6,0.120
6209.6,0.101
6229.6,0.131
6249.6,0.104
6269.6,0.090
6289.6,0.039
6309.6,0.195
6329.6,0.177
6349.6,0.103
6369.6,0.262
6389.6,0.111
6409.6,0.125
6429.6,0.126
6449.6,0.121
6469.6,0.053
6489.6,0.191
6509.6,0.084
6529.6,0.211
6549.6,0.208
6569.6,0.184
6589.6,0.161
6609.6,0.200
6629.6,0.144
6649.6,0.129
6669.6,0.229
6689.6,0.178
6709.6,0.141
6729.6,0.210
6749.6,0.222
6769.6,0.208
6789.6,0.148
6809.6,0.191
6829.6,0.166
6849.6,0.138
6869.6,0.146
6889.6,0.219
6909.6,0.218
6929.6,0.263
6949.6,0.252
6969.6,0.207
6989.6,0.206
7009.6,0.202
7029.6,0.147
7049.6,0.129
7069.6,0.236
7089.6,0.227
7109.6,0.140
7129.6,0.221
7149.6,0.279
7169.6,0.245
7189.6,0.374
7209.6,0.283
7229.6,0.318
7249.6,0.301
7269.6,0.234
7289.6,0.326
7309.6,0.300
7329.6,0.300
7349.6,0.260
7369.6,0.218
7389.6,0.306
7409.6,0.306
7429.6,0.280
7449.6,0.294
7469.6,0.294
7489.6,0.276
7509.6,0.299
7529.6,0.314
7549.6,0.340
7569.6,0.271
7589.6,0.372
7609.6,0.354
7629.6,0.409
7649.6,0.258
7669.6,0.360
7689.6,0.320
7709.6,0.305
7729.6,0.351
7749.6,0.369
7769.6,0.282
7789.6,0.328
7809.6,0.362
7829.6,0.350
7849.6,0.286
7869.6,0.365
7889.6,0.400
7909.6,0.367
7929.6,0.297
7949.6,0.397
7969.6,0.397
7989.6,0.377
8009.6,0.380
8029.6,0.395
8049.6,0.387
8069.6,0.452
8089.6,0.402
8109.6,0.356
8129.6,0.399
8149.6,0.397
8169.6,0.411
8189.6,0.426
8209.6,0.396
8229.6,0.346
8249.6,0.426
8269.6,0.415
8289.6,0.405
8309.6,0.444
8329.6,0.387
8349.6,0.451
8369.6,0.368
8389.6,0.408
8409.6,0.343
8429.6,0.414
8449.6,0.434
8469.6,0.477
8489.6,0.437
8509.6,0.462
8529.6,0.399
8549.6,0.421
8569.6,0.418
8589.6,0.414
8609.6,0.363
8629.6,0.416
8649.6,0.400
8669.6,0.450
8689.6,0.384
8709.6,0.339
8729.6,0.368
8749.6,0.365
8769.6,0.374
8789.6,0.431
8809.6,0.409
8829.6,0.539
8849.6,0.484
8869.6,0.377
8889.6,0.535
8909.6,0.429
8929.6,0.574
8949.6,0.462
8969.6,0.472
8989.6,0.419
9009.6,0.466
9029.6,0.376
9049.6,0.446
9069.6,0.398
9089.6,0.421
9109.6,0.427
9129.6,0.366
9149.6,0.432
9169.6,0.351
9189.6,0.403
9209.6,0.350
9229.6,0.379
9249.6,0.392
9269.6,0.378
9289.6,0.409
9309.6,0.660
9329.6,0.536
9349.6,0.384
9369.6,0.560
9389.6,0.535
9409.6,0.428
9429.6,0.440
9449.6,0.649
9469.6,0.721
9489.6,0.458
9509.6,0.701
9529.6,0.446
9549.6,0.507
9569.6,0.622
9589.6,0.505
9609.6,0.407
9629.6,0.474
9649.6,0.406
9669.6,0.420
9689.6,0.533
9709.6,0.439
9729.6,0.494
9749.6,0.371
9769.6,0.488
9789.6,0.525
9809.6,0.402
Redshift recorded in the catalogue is 0.79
